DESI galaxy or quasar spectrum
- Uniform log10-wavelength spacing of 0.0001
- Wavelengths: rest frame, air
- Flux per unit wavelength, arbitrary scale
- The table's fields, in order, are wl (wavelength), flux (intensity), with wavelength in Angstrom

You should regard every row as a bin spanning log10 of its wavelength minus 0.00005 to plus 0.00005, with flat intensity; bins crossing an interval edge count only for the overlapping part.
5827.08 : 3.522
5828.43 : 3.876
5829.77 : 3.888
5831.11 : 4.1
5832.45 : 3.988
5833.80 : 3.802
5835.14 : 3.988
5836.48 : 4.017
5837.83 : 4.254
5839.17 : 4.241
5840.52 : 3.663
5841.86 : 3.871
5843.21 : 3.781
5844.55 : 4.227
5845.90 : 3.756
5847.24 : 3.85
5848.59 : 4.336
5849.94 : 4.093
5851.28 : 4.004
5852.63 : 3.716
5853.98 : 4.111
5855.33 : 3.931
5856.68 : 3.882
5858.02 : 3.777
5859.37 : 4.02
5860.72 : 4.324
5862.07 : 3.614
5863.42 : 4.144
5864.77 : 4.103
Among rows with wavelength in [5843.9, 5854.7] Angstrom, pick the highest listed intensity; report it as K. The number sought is 4.336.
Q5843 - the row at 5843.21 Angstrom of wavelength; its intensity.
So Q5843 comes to 3.781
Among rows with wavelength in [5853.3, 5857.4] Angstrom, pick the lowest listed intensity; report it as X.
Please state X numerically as 3.882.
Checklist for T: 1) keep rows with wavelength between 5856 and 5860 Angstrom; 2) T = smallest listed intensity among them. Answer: 3.777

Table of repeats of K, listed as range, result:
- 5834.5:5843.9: 4.254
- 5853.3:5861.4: 4.324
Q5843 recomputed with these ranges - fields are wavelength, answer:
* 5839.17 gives 4.241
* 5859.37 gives 4.02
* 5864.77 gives 4.103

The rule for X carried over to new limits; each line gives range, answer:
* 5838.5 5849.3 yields 3.663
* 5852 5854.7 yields 3.716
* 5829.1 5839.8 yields 3.802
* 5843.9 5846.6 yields 3.756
